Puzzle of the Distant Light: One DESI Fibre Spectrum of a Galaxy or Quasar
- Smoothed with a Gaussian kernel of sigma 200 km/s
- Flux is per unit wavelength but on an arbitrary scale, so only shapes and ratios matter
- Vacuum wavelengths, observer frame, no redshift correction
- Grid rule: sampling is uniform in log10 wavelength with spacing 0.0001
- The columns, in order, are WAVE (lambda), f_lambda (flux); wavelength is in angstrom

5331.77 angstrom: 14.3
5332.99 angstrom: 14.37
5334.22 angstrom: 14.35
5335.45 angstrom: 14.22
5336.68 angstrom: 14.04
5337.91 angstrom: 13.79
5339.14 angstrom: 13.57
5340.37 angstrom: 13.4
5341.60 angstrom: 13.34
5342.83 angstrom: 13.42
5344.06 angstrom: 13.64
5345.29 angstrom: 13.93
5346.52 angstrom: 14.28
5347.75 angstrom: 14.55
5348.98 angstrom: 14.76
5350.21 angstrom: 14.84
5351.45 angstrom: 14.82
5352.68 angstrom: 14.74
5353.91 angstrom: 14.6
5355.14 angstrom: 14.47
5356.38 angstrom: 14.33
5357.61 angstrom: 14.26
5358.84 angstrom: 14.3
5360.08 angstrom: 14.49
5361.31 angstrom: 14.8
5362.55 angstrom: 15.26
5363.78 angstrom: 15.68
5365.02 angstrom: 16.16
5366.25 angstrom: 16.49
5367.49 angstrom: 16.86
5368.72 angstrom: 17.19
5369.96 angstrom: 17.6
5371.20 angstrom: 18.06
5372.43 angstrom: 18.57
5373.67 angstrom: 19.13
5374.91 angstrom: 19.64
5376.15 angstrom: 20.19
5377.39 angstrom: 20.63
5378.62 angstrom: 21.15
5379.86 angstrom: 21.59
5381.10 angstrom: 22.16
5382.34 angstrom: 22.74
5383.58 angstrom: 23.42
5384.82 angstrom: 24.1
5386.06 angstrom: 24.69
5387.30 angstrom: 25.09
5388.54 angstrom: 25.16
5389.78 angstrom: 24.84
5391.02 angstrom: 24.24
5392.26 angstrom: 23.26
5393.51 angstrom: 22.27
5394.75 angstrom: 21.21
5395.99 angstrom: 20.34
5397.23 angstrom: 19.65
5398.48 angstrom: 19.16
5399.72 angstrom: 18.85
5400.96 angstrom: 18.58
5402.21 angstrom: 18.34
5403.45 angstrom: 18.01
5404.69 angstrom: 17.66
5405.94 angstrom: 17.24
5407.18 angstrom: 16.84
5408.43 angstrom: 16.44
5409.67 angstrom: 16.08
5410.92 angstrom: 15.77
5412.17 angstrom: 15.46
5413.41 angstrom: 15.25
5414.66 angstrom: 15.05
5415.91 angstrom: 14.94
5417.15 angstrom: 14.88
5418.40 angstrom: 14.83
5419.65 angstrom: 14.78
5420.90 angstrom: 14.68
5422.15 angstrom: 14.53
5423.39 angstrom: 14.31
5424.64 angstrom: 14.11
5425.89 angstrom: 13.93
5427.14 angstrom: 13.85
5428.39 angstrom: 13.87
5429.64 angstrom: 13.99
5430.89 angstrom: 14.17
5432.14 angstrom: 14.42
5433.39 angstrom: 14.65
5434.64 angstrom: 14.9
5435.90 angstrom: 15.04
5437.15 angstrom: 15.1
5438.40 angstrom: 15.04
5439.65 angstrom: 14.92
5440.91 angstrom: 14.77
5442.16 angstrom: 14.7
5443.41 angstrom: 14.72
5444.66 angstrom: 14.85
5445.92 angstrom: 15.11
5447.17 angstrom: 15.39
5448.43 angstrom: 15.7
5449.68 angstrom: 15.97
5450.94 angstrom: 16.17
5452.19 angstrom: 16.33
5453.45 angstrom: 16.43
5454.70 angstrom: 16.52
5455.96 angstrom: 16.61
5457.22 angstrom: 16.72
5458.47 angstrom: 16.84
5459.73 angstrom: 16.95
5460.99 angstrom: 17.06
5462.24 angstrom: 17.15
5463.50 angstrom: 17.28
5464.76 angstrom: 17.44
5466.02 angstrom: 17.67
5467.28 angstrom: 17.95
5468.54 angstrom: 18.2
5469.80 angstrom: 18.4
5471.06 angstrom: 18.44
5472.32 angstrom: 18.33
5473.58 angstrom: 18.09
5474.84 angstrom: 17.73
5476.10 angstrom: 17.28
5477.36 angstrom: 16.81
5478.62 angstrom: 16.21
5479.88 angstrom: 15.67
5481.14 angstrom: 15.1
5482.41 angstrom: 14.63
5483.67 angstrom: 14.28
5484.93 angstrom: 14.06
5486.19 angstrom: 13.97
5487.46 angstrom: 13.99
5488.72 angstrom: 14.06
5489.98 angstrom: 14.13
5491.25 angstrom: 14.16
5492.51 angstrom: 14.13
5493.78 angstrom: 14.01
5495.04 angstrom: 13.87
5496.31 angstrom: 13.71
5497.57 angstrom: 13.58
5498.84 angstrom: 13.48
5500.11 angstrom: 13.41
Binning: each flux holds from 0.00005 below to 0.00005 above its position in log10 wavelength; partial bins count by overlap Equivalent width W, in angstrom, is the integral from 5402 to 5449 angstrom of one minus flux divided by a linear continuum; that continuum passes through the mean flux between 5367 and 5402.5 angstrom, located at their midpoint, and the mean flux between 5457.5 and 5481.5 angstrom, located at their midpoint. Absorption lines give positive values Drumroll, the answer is 9.91 angstrom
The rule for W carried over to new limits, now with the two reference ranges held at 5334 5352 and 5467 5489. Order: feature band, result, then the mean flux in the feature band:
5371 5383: -4.8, 20.5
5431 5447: 0.8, 14.8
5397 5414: -2.5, 17.3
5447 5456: -0.2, 16.1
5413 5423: 0.3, 14.8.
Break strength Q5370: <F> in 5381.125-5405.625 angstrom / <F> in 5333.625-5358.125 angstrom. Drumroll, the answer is 1.5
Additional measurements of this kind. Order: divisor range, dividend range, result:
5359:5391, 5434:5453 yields 0.77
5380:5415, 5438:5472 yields 0.82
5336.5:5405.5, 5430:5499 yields 0.87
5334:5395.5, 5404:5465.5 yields 0.87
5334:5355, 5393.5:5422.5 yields 1.20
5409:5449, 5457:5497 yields 1.08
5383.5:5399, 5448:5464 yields 0.73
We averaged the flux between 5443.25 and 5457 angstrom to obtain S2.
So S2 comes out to 15.9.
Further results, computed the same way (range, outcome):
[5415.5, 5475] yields 15.8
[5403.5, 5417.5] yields 16.1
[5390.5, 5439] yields 16.5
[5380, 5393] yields 23.9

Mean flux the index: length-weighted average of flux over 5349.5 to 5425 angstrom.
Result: 18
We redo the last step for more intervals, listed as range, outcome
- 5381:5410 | 20.9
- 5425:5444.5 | 14.5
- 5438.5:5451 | 15.2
